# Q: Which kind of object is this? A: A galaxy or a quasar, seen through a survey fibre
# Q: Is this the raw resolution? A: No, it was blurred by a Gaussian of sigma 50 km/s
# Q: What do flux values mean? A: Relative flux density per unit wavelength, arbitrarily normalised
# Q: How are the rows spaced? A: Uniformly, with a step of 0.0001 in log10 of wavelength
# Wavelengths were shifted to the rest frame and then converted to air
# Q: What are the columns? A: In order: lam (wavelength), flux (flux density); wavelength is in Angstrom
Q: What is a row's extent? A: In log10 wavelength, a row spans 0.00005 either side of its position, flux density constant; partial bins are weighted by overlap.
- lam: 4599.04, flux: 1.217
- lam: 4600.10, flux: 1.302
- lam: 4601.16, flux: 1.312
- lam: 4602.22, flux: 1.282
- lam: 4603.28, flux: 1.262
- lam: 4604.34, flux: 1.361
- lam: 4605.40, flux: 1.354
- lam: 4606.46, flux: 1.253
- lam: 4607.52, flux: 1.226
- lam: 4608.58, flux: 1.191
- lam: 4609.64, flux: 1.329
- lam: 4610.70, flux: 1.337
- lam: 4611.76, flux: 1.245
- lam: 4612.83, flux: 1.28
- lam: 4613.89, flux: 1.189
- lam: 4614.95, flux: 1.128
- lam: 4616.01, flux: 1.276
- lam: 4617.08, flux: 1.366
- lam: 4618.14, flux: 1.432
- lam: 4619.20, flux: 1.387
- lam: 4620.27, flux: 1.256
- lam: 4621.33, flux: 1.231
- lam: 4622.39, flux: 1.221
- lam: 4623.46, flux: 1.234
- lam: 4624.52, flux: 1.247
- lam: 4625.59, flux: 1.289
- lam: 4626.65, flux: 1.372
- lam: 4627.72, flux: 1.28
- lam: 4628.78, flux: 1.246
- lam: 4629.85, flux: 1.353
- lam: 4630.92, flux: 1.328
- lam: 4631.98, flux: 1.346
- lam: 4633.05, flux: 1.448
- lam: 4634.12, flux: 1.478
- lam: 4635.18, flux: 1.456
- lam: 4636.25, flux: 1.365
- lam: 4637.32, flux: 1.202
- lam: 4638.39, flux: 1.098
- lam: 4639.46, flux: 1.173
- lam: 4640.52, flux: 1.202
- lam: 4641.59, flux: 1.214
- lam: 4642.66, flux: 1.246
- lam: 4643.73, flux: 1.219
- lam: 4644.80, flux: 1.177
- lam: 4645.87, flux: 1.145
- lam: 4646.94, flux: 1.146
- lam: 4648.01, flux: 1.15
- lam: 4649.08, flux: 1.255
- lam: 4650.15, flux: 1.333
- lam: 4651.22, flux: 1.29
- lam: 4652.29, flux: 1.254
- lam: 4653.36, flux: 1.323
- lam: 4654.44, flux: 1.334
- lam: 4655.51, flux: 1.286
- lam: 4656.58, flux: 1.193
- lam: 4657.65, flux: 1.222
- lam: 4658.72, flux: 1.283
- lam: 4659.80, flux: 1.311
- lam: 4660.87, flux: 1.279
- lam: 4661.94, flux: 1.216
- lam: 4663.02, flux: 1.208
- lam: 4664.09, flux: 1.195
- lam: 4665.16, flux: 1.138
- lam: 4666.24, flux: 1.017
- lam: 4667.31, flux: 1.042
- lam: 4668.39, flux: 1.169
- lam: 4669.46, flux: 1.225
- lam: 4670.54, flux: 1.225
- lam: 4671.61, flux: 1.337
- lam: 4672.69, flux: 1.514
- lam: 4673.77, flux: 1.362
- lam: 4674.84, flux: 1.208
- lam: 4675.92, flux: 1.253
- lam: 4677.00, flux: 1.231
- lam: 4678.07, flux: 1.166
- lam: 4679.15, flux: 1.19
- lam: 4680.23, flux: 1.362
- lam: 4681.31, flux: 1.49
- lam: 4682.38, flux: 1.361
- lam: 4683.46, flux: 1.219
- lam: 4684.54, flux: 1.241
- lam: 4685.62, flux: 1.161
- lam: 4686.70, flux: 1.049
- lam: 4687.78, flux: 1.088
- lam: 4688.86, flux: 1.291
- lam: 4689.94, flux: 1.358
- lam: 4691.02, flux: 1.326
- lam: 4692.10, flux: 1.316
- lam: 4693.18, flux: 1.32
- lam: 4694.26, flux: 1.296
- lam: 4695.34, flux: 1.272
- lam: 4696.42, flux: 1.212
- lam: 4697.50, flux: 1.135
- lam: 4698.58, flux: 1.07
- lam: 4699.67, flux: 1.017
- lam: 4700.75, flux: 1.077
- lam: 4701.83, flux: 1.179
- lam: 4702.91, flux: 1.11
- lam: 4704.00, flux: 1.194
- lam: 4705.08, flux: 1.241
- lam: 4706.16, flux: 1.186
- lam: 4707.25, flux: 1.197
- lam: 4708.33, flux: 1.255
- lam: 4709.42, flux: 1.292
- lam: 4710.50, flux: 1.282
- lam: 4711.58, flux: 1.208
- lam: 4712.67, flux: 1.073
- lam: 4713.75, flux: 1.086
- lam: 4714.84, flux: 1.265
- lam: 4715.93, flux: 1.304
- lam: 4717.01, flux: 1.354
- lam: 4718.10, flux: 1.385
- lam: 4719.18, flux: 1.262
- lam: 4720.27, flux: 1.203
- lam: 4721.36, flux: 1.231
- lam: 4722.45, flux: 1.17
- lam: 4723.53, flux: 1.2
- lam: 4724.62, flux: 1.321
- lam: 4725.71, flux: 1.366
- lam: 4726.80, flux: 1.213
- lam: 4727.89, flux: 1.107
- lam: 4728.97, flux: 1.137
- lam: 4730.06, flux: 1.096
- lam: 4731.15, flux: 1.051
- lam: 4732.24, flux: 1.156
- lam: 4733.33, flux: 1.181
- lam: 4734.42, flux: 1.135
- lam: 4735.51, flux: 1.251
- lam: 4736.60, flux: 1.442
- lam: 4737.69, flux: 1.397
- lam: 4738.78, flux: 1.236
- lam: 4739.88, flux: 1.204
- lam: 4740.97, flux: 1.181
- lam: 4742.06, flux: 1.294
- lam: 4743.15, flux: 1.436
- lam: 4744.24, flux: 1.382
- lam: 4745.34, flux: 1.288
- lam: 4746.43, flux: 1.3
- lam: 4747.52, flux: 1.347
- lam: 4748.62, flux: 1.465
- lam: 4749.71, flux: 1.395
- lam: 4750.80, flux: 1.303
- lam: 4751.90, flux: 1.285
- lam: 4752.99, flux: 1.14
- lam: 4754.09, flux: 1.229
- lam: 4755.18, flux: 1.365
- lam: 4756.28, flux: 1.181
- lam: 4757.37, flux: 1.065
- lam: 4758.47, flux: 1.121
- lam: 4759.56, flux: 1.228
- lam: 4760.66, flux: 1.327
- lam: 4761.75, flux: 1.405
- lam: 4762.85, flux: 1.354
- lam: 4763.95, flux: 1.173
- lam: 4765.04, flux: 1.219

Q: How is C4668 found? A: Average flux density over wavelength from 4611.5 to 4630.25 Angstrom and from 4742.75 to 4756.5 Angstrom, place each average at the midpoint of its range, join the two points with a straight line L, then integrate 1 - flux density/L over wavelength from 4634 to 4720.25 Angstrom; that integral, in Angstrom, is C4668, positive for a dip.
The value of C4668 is 4.11 Angstrom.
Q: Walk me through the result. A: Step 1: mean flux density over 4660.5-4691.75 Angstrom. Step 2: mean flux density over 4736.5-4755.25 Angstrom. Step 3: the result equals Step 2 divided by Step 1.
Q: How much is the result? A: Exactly 1.06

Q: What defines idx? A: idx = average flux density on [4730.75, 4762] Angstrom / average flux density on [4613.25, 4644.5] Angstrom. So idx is 1.0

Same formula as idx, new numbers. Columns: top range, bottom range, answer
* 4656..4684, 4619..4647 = 0.98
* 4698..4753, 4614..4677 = 0.98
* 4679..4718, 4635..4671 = 1.00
